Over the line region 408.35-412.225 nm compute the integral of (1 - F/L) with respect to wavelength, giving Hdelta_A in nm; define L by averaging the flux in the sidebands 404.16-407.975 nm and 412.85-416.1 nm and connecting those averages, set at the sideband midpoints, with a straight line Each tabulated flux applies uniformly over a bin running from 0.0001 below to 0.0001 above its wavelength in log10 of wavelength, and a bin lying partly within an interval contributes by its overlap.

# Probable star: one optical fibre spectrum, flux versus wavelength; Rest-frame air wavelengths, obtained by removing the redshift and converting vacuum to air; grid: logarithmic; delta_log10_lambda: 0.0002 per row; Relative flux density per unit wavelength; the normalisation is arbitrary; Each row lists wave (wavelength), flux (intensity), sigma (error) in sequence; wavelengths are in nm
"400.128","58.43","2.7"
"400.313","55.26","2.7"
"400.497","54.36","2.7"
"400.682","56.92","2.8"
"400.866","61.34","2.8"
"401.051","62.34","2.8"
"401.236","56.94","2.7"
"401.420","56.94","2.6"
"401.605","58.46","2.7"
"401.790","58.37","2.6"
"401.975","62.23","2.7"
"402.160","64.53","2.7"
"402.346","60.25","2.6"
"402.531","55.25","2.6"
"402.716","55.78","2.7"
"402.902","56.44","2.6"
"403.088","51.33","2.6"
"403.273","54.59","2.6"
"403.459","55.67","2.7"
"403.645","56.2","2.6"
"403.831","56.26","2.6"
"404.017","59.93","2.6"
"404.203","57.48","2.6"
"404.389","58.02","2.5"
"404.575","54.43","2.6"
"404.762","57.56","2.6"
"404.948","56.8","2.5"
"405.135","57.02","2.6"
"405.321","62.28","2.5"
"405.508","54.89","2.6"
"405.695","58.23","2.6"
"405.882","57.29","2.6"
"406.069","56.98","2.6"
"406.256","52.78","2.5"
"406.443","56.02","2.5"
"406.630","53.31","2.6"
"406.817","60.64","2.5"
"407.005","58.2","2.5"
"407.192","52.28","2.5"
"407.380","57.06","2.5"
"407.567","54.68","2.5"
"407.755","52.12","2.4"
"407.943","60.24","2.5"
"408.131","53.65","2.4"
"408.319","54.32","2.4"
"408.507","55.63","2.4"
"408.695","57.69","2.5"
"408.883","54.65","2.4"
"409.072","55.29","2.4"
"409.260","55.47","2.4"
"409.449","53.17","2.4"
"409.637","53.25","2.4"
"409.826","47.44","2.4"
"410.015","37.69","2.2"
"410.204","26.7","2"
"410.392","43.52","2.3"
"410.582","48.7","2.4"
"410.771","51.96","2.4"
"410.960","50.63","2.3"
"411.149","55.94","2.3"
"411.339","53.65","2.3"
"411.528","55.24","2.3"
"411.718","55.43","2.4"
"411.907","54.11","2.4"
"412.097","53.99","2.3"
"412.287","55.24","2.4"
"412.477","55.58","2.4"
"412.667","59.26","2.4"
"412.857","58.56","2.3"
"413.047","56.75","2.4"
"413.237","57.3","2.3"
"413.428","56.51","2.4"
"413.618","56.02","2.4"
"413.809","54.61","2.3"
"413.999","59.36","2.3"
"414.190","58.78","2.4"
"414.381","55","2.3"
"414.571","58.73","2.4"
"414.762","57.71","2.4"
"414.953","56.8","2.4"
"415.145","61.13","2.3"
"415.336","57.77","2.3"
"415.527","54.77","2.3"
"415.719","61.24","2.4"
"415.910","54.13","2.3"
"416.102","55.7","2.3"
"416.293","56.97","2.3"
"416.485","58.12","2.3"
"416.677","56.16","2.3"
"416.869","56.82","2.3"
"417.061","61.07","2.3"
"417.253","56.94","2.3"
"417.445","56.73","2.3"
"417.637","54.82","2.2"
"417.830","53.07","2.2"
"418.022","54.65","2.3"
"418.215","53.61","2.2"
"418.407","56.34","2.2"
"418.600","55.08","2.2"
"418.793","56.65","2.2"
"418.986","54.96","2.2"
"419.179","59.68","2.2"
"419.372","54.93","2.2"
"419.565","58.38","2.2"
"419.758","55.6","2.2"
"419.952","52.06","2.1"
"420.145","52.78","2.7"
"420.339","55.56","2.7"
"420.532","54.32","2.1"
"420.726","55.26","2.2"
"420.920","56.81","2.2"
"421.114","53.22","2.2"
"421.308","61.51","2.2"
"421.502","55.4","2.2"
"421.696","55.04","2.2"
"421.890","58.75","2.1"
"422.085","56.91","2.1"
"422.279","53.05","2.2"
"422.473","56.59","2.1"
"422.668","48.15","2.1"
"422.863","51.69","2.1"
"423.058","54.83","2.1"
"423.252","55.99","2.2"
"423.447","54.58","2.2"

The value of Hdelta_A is 0.40 nm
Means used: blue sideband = 56.5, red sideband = 57.3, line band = 51.1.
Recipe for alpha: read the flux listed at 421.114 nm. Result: 53.22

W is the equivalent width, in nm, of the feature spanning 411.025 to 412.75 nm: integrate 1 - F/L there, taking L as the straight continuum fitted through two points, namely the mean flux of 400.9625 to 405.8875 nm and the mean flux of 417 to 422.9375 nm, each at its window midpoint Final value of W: 0.04 nm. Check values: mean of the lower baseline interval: 57.6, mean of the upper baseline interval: 55.4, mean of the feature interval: 55.3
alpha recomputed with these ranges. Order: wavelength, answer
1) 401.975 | 62.23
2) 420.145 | 52.78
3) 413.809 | 54.61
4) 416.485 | 58.12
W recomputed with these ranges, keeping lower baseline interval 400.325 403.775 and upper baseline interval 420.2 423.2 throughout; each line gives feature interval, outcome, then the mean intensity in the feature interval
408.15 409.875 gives 0.07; 54.3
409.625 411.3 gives 0.31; 46.1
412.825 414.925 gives -0.04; 57.2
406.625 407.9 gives 0.03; 55.8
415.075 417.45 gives -0.07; 57.5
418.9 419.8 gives -0.02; 56.8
